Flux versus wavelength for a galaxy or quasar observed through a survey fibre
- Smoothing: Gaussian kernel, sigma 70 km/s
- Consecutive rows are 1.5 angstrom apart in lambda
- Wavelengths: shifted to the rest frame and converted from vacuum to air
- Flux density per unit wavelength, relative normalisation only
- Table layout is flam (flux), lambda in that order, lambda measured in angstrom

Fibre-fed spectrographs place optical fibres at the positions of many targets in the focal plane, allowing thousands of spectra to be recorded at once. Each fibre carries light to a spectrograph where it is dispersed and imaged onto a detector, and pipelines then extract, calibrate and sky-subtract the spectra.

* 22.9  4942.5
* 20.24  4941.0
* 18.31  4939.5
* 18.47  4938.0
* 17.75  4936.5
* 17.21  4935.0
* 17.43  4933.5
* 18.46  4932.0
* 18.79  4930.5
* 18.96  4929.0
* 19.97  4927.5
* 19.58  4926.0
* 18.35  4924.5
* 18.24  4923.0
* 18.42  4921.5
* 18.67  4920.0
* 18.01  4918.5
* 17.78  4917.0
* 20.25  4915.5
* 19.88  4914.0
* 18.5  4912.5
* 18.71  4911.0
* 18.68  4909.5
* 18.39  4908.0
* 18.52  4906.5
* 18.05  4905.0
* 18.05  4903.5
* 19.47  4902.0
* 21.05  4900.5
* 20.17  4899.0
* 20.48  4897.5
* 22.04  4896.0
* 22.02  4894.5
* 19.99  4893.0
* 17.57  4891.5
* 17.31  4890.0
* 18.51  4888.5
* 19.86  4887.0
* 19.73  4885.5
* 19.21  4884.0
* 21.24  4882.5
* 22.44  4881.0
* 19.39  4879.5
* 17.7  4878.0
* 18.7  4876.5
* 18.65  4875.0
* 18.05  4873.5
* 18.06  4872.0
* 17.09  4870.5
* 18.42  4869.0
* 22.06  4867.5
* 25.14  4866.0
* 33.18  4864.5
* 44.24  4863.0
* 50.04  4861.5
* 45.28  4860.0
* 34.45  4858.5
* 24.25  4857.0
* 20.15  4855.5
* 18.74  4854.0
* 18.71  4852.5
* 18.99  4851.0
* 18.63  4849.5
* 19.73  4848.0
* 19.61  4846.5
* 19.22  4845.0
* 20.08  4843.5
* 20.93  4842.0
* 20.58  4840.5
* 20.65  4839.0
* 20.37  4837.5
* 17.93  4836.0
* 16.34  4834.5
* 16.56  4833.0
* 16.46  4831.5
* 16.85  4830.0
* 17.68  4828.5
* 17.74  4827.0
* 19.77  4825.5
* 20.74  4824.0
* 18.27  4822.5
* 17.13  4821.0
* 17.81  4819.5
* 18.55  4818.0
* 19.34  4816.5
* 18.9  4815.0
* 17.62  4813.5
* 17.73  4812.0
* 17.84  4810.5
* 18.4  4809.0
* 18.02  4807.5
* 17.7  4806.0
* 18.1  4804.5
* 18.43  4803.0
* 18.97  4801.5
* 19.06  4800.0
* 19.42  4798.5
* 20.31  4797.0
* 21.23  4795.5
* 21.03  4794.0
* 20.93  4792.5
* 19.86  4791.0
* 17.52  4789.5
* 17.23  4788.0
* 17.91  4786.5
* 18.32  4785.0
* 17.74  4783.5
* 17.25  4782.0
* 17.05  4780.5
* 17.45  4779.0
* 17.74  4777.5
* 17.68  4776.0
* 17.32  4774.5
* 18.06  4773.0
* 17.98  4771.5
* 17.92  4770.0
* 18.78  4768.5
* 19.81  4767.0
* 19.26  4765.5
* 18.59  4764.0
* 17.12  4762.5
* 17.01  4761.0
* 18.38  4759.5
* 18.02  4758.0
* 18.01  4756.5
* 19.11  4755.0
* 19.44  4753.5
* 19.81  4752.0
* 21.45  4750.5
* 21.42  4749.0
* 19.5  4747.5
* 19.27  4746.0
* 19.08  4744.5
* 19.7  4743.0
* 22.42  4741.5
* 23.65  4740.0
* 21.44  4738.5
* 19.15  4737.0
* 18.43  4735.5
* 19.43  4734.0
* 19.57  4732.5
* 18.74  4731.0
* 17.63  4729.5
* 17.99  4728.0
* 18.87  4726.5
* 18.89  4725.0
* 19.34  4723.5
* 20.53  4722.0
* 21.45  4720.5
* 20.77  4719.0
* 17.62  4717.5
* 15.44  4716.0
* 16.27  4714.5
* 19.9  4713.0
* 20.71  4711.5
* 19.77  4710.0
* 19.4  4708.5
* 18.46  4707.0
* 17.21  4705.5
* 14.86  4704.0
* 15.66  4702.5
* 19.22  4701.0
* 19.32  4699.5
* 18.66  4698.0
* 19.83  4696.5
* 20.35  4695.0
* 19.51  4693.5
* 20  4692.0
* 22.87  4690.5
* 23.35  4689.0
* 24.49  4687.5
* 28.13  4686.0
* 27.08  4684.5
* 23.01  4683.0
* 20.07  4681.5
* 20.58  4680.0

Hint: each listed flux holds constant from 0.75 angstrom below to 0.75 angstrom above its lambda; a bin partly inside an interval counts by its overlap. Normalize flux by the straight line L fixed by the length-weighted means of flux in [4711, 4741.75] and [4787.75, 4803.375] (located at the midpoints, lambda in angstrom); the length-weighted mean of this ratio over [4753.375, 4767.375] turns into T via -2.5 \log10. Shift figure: 0.06 mag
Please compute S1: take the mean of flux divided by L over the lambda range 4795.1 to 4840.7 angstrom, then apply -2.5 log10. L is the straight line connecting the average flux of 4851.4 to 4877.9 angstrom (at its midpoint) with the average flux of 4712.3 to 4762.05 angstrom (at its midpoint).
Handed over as 0.26 mag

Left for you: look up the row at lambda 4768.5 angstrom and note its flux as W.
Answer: 18.78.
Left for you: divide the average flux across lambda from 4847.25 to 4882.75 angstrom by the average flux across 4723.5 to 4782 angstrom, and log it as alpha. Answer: 1.3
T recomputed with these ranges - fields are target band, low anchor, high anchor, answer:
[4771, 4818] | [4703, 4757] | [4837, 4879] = 0.16 mag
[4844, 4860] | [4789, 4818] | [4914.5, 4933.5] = -0.18 mag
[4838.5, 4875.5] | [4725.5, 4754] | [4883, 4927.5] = -0.24 mag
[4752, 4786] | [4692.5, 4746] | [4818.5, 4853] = 0.05 mag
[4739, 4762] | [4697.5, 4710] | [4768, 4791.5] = -0.11 mag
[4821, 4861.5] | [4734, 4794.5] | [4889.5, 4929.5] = -0.12 mag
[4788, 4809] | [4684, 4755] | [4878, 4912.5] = 0.03 mag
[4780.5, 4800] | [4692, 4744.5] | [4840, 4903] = 0.09 mag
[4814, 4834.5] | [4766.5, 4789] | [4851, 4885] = 0.18 mag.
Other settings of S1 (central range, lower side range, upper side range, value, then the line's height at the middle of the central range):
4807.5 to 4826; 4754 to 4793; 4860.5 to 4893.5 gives 0.091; 20.1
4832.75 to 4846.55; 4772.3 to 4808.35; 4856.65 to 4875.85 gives 0.279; 24.9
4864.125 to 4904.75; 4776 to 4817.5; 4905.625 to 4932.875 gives -0.076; 18.7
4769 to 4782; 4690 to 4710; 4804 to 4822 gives 0.042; 18.3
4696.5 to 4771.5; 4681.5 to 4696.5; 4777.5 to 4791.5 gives 0.075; 20.5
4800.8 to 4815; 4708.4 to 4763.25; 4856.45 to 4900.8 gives 0.183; 21.5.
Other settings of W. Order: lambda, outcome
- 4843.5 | 20.08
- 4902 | 19.47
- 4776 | 17.68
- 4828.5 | 17.68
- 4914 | 19.88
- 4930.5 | 18.79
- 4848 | 19.73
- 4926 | 19.58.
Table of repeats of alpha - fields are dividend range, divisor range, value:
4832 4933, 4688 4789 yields 1.11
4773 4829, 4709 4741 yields 0.96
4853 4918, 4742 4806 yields 1.18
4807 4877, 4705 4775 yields 1.12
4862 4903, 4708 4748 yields 1.10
